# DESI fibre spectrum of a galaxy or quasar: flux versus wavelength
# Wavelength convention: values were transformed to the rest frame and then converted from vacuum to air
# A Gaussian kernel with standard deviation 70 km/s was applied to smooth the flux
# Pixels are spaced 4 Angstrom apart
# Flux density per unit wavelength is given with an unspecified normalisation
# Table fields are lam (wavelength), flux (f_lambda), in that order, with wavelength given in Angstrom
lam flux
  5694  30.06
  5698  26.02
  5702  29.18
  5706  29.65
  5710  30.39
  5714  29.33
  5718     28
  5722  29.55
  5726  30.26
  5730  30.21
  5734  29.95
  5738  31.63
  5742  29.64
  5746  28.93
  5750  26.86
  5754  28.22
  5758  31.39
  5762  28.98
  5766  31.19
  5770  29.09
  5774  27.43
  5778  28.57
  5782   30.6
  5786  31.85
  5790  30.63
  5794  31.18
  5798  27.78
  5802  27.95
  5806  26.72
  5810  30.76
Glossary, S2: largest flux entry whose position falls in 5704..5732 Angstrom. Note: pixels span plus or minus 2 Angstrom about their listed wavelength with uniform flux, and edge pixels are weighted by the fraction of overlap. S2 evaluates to 30.39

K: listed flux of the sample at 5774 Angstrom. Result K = 27.43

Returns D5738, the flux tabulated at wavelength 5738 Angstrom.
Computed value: 31.63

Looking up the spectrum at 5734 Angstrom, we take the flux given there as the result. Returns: 29.95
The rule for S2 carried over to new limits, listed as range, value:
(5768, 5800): 31.85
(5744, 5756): 28.93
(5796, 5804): 27.95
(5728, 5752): 31.63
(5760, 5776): 31.19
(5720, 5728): 30.26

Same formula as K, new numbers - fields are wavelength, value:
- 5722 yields 29.55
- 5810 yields 30.76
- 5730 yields 30.21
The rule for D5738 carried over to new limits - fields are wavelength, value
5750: 26.86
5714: 29.33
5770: 29.09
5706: 29.65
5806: 26.72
